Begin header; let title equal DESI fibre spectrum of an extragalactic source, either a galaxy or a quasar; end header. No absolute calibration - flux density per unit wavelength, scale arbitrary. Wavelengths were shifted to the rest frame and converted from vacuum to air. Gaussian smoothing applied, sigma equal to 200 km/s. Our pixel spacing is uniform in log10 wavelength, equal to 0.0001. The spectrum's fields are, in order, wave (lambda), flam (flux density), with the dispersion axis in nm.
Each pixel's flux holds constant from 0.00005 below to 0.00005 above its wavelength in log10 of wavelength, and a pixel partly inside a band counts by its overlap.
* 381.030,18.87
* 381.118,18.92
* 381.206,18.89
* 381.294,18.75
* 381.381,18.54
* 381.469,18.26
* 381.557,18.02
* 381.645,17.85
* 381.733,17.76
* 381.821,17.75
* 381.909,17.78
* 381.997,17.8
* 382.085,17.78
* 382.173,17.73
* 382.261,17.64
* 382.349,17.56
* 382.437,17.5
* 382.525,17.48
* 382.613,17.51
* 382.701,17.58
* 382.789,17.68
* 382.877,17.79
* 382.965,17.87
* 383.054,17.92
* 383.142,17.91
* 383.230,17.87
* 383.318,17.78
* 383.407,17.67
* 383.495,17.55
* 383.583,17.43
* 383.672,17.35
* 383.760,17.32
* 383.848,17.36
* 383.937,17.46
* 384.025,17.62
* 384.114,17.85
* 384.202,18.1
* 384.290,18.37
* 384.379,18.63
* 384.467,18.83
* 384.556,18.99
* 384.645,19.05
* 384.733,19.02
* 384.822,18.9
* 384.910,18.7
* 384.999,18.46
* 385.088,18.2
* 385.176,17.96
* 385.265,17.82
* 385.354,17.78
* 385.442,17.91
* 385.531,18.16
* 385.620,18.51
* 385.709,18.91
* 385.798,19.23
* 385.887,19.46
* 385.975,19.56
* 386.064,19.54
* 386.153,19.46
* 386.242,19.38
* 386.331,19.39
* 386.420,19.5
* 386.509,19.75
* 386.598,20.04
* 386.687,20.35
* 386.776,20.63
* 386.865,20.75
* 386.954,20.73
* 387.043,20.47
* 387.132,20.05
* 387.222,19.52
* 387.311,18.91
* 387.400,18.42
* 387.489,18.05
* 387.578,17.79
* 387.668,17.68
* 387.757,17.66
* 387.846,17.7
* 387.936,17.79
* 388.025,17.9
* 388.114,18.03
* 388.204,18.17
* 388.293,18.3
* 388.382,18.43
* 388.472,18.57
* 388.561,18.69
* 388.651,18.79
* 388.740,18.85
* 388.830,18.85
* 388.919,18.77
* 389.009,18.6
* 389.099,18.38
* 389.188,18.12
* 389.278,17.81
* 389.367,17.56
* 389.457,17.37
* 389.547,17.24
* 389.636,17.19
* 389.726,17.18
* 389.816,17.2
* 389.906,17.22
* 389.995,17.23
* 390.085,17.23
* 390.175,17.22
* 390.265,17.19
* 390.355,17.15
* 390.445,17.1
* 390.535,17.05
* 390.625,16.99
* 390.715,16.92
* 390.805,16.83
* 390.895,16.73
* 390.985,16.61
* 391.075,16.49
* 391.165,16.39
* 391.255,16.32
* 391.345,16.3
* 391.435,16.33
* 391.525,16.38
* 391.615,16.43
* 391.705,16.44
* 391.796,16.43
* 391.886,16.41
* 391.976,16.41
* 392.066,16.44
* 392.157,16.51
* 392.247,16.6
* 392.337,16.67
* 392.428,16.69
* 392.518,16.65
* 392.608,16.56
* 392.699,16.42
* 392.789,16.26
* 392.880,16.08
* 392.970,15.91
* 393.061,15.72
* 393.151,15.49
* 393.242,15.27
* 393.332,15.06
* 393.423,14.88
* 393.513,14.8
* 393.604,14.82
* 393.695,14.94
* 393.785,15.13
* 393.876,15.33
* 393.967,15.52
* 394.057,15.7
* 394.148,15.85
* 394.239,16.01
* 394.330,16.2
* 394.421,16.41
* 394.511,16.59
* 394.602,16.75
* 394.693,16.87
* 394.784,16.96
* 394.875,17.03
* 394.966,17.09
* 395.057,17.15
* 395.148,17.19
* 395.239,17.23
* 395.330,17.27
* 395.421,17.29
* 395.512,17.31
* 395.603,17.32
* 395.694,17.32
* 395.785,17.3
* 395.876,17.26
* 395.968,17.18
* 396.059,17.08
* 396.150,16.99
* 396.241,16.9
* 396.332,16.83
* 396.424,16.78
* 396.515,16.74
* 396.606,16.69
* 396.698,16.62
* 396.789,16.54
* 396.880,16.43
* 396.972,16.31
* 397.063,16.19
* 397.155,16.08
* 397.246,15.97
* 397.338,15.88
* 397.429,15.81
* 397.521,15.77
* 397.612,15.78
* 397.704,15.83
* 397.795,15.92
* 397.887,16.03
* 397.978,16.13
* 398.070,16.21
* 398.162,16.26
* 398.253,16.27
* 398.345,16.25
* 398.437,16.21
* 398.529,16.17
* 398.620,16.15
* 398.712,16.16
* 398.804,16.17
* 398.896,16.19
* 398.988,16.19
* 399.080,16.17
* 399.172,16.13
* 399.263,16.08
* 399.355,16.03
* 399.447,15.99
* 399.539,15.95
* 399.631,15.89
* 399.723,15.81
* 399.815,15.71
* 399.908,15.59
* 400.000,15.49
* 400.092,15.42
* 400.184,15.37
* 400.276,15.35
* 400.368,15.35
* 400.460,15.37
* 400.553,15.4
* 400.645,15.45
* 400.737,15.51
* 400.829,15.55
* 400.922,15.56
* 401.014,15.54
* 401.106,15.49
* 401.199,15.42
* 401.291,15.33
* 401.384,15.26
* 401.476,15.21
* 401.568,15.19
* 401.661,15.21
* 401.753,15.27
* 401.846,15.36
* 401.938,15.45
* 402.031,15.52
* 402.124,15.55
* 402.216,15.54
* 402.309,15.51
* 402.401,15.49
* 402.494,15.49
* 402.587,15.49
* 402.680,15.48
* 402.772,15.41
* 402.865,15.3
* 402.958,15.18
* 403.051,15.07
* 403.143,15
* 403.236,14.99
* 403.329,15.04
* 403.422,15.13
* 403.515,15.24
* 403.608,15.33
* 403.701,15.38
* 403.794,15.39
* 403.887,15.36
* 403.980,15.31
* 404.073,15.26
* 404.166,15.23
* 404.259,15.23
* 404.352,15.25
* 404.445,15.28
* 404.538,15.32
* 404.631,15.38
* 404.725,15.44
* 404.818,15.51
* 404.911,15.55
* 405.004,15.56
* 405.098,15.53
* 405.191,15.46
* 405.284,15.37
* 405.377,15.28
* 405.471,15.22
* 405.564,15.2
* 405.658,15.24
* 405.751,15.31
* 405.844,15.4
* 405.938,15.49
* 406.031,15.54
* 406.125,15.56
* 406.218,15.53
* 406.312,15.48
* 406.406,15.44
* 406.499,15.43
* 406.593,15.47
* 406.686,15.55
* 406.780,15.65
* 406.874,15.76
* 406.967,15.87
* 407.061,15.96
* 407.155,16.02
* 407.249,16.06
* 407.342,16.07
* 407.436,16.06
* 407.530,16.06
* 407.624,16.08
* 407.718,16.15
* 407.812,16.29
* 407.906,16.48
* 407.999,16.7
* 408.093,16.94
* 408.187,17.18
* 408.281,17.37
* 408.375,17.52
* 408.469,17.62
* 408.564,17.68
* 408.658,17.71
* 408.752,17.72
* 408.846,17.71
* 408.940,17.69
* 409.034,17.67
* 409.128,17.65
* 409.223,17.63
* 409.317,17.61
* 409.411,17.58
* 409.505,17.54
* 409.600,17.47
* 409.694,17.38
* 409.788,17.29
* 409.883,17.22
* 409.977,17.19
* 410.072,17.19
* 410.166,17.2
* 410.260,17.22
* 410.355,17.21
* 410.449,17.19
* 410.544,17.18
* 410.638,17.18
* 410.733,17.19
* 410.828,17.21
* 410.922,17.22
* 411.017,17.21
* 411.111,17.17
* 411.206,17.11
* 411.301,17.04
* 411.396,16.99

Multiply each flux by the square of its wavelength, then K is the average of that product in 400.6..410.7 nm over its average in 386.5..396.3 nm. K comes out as 1.00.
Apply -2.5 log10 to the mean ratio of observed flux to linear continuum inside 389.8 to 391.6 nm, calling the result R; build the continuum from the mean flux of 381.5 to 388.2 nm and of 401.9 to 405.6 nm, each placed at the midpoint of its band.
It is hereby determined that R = 0.04 mag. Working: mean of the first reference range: 18.4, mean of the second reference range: 15.3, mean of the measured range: 16.8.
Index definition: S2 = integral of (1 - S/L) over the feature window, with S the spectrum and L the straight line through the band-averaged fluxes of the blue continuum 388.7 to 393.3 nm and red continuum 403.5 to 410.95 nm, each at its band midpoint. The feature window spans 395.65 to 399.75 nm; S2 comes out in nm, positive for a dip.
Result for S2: 0.08 nm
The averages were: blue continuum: 16.9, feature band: 16.3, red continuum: 16.3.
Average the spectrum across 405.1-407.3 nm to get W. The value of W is 15.5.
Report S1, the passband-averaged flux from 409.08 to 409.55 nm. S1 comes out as 17.6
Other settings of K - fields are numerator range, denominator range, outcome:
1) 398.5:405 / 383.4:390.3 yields 0.91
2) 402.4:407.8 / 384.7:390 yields 0.91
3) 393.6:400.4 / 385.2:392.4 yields 0.95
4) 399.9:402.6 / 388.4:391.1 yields 0.93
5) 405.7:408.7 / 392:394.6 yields 1.09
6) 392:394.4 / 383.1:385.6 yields 0.92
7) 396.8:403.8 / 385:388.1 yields 0.89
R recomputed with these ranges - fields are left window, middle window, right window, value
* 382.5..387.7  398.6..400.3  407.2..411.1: 0.12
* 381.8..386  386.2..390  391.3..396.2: -0.08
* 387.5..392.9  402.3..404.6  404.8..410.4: 0.09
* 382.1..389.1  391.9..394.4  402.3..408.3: 0.10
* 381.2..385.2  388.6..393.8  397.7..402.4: 0.01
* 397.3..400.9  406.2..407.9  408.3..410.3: 0.09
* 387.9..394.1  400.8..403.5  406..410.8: 0.10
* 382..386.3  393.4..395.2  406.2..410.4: 0.10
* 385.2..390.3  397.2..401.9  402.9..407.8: 0.05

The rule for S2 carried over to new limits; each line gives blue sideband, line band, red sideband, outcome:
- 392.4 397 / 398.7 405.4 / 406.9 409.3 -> 0.475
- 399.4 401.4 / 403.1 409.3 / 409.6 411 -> 0.219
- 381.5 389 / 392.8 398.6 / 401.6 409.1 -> 0.256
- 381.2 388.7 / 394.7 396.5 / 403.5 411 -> 0.030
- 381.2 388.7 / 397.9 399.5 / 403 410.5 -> 0.079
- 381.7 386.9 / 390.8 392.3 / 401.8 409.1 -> 0.088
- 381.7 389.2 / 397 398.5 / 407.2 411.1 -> 0.145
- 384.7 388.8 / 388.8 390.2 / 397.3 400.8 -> 0.039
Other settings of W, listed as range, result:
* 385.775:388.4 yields 19.1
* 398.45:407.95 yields 15.6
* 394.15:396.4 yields 17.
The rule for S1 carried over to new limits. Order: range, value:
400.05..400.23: 15.4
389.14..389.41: 17.9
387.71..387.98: 17.7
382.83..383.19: 17.9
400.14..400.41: 15.4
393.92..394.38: 15.8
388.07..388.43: 18.2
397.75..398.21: 16.1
